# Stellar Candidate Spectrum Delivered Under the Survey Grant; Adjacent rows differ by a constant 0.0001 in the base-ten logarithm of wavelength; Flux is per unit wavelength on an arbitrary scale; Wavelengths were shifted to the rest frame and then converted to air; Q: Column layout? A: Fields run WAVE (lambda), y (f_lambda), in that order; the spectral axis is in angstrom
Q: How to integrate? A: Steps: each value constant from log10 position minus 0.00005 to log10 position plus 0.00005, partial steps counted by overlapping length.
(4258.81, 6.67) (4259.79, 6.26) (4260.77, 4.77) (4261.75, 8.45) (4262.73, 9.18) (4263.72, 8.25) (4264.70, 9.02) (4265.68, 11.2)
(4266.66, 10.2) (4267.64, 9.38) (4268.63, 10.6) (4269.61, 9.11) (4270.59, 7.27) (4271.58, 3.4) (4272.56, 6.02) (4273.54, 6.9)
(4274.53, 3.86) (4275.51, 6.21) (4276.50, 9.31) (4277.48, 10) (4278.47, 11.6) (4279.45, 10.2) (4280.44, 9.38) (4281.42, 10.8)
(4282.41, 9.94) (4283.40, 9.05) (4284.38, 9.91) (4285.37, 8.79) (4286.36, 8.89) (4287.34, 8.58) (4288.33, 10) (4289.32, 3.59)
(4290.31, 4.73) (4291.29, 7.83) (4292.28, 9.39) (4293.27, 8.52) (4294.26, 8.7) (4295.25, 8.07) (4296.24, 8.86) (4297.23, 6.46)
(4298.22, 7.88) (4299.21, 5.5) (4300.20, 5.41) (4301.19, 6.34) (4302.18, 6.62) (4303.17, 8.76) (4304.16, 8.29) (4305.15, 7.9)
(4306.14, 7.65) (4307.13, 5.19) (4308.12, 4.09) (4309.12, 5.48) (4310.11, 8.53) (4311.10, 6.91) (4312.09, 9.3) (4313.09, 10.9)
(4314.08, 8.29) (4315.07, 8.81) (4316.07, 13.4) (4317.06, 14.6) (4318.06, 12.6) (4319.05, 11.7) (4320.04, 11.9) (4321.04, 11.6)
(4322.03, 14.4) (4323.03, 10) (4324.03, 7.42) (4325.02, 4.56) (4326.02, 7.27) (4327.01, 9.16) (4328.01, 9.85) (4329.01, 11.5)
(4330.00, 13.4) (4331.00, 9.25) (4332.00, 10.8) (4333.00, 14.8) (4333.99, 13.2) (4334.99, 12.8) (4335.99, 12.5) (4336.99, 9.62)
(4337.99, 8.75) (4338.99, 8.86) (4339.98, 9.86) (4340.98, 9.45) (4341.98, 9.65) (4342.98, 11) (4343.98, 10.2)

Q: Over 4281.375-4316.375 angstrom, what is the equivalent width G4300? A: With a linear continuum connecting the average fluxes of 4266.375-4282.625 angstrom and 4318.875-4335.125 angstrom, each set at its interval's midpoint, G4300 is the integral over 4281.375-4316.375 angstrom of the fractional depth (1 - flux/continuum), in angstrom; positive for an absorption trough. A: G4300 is 5.8 angstrom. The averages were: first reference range 8.43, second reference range 10.7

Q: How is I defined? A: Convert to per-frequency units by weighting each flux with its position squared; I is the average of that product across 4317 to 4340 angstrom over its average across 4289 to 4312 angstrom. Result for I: 1.55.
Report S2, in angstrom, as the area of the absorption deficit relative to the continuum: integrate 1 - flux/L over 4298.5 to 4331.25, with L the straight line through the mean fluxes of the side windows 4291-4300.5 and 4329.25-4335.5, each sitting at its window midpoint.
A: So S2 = 3.9 angstrom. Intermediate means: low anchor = 7.7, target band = 8.98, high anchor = 12.3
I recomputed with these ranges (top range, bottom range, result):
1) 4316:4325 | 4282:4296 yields 1.41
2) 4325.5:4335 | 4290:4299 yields 1.45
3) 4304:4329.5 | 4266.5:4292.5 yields 1.14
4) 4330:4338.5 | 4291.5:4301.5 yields 1.56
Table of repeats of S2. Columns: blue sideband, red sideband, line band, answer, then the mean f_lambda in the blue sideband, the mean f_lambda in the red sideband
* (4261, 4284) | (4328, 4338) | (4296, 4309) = 4.3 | 8.63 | 11.7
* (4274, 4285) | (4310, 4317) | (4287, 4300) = 2.6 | 9.1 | 9.83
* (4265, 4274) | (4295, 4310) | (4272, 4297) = -2.4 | 8.26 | 6.86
